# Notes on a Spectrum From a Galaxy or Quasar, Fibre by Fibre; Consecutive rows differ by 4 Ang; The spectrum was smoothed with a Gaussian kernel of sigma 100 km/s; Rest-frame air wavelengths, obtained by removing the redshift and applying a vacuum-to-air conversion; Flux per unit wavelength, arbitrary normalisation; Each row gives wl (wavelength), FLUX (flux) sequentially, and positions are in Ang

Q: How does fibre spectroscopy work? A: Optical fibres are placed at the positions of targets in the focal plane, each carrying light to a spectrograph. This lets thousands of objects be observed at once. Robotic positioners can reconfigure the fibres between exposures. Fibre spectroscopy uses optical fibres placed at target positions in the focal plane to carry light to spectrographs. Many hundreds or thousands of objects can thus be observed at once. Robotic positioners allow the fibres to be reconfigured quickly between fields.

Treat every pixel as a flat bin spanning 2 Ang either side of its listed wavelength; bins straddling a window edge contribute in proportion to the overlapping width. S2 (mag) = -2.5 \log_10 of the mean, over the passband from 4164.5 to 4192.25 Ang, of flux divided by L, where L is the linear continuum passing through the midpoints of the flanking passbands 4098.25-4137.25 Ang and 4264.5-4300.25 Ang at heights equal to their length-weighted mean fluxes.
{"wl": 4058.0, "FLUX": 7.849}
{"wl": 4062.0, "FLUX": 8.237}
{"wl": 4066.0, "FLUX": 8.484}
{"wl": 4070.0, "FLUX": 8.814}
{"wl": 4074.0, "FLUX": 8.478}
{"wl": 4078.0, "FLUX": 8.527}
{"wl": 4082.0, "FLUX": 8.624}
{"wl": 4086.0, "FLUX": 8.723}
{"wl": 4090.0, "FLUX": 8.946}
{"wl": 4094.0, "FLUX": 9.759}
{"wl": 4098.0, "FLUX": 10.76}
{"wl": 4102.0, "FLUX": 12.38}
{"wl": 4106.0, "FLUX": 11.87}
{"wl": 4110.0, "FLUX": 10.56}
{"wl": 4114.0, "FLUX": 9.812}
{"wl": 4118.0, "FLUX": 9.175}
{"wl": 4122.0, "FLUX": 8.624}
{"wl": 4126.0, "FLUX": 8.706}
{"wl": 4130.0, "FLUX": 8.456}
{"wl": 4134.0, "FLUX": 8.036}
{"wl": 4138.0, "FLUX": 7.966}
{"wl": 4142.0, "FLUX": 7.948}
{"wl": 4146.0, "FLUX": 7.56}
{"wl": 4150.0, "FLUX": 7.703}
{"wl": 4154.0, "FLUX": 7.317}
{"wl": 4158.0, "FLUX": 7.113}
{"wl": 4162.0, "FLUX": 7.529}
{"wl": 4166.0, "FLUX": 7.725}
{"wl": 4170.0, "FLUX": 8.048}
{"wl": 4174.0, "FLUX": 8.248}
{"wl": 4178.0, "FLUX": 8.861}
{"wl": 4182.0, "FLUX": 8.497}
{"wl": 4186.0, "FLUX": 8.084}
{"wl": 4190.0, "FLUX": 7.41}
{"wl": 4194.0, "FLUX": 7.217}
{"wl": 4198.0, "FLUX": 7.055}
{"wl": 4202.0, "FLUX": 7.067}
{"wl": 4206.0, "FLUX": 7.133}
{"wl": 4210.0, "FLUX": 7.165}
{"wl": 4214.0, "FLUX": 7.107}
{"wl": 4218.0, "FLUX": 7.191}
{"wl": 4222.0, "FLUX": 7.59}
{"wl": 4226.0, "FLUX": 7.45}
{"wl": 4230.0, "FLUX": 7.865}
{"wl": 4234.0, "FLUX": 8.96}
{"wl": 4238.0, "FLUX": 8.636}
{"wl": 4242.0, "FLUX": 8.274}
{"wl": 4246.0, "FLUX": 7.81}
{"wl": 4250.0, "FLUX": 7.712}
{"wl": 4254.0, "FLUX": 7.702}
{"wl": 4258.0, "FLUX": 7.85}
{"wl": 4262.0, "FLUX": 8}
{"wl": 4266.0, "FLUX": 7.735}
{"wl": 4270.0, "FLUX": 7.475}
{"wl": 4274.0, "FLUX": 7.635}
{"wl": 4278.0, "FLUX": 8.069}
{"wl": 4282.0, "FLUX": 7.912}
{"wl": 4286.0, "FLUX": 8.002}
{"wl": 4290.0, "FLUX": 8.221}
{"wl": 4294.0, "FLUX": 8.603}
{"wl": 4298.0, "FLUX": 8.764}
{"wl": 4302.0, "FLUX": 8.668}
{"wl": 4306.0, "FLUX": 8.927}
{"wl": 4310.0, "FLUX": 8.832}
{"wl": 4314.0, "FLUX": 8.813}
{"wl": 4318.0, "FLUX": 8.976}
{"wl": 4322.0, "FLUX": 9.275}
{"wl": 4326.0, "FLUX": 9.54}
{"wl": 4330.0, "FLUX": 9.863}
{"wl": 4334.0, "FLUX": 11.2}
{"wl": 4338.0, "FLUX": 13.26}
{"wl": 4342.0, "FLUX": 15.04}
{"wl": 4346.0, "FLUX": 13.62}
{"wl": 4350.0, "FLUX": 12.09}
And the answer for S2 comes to 0.12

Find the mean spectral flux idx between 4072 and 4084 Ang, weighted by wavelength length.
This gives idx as 8.54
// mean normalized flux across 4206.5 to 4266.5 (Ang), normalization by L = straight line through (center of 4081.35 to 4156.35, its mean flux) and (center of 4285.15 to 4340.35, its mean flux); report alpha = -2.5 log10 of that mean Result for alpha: 0.19 mag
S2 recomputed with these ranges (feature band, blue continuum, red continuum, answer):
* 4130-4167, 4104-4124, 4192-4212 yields 0.15 mag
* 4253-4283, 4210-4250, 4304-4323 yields 0.07 mag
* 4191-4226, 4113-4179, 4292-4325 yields 0.17 mag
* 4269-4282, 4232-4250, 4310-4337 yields 0.15 mag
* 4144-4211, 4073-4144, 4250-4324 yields 0.17 mag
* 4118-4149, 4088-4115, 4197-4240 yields 0.19 mag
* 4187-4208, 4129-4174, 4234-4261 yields 0.10 mag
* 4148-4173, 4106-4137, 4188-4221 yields 0.09 mag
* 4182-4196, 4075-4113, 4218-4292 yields 0.14 mag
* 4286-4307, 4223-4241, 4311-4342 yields 0.14 mag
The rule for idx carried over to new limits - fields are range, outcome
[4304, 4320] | 8.89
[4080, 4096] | 9.01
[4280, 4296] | 8.18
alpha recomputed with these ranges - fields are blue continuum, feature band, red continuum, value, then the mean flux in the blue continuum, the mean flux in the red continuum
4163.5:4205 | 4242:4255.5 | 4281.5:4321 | 0.06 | 7.8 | 8.61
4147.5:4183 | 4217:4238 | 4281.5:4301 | 0.03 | 7.87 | 8.35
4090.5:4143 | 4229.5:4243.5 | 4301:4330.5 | 0.09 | 9.56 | 9.09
